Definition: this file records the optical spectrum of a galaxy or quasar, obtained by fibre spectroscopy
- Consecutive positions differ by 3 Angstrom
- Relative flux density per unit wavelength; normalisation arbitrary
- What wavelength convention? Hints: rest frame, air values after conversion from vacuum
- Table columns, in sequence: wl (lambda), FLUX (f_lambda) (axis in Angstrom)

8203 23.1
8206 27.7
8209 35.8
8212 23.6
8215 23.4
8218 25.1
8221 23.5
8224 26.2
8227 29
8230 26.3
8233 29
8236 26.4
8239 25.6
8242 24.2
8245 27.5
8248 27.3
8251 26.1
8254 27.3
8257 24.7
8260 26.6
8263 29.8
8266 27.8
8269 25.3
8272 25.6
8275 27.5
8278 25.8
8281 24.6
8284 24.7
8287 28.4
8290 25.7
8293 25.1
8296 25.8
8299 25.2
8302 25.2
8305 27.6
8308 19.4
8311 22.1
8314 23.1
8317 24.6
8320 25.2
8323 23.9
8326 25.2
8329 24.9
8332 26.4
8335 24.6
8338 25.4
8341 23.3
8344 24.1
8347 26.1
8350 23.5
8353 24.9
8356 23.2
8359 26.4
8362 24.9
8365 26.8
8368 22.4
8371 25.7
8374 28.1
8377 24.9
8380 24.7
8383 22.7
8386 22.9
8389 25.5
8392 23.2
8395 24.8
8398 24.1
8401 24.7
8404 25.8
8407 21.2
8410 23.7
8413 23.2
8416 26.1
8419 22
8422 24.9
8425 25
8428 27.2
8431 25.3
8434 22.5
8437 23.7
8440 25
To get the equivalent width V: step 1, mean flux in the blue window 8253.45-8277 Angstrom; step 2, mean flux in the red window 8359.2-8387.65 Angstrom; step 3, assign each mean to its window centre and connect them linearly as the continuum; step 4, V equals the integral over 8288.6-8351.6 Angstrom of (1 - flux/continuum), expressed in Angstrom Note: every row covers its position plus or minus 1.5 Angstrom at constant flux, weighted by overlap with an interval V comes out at 3.0 Angstrom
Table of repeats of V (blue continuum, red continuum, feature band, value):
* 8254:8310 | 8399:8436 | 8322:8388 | 0.6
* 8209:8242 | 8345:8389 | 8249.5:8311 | -0.4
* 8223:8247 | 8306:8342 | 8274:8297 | -0.6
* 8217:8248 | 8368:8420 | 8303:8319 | 1.2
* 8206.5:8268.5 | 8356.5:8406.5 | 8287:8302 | 0.1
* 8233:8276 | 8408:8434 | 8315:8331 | 0.6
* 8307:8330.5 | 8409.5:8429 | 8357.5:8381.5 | -1.4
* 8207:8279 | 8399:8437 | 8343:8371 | 0.4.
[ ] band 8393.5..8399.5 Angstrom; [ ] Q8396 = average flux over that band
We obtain 24.5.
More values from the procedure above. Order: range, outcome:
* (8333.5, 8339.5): 25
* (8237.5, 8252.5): 26.1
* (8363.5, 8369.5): 24.6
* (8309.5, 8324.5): 23.8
